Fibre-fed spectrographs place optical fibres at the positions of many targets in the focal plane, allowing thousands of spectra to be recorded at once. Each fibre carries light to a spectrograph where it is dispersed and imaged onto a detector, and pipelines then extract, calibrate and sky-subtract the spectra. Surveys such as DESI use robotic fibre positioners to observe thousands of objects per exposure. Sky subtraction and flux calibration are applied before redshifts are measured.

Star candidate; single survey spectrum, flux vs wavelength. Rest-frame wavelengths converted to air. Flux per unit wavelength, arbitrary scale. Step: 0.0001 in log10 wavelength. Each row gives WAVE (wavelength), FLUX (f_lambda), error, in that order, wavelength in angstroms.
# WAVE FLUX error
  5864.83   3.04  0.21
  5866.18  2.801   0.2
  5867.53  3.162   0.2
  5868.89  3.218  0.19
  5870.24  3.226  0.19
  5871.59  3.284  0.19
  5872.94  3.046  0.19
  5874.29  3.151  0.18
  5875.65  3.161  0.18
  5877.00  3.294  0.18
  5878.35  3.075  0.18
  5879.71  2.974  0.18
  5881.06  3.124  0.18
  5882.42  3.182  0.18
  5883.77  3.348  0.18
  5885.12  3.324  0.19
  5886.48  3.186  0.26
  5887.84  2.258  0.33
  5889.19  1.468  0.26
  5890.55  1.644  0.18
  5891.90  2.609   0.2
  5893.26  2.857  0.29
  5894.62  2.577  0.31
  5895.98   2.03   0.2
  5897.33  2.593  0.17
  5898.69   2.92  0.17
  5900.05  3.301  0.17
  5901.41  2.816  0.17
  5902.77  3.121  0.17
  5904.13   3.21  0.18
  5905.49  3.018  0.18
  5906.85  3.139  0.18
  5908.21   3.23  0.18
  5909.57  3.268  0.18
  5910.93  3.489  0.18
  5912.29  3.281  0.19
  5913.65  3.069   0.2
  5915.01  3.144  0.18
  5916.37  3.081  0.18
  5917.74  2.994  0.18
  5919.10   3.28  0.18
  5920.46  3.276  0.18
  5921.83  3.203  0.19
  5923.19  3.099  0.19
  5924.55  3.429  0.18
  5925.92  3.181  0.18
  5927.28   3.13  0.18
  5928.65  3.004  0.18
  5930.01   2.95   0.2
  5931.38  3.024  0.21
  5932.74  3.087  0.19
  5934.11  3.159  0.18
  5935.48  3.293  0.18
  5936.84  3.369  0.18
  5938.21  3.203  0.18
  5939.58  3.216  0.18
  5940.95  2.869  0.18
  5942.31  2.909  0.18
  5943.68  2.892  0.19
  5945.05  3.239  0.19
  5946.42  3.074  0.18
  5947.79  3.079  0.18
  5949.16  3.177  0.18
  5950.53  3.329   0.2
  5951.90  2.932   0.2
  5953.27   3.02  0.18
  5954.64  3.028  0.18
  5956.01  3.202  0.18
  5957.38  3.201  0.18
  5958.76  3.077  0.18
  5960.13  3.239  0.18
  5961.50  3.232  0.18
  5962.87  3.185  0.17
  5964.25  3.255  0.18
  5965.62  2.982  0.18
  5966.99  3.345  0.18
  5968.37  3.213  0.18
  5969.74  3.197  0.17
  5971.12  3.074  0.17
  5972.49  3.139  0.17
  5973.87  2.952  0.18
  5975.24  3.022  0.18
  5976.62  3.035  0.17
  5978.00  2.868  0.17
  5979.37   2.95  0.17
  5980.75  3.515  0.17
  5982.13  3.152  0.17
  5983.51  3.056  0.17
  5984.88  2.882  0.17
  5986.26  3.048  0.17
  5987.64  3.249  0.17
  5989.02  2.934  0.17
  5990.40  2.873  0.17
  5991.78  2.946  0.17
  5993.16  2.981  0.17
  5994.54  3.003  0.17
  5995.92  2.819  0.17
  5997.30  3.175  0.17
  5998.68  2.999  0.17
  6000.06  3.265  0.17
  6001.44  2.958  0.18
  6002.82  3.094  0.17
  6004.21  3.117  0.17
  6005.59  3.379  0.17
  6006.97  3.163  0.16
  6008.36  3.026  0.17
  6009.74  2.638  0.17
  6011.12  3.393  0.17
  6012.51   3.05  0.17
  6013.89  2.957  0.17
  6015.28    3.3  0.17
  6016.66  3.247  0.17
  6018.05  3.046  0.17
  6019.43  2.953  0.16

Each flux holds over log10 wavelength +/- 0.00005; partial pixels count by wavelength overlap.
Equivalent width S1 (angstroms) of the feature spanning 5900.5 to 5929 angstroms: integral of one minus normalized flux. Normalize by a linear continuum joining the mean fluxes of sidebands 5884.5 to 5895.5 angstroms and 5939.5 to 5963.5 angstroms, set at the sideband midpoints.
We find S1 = -4.6 angstroms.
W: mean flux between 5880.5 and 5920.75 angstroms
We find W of 2.92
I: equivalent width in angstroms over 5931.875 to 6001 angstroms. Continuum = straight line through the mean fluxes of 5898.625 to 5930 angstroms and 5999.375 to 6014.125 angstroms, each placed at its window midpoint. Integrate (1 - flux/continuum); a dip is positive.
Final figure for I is 0.6 angstroms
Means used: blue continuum 3.16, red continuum 3.1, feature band 3.1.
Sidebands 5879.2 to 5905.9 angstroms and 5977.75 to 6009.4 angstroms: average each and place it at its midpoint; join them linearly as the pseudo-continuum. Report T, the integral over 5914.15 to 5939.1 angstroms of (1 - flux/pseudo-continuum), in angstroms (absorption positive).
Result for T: -2.52 angstroms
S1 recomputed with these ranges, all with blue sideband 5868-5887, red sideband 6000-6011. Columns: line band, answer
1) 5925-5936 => 0.1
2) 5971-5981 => 0.2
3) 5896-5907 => 0.7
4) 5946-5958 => 0.0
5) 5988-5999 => 0.4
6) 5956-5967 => -0.2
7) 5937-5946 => 0.2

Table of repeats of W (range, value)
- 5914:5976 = 3.13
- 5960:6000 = 3.08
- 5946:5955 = 3.09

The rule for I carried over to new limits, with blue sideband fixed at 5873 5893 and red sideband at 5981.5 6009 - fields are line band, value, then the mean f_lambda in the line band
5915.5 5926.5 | -1.0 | 3.19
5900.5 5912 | -1.1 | 3.17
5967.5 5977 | -0.3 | 3.1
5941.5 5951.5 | -0.4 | 3.09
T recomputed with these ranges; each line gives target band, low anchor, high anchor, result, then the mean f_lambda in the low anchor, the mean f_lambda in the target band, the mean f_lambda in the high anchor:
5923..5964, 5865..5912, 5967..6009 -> -1.5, 2.95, 3.13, 3.07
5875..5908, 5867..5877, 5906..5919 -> 3.5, 3.18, 2.85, 3.19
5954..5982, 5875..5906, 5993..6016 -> -1.3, 2.83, 3.14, 3.08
